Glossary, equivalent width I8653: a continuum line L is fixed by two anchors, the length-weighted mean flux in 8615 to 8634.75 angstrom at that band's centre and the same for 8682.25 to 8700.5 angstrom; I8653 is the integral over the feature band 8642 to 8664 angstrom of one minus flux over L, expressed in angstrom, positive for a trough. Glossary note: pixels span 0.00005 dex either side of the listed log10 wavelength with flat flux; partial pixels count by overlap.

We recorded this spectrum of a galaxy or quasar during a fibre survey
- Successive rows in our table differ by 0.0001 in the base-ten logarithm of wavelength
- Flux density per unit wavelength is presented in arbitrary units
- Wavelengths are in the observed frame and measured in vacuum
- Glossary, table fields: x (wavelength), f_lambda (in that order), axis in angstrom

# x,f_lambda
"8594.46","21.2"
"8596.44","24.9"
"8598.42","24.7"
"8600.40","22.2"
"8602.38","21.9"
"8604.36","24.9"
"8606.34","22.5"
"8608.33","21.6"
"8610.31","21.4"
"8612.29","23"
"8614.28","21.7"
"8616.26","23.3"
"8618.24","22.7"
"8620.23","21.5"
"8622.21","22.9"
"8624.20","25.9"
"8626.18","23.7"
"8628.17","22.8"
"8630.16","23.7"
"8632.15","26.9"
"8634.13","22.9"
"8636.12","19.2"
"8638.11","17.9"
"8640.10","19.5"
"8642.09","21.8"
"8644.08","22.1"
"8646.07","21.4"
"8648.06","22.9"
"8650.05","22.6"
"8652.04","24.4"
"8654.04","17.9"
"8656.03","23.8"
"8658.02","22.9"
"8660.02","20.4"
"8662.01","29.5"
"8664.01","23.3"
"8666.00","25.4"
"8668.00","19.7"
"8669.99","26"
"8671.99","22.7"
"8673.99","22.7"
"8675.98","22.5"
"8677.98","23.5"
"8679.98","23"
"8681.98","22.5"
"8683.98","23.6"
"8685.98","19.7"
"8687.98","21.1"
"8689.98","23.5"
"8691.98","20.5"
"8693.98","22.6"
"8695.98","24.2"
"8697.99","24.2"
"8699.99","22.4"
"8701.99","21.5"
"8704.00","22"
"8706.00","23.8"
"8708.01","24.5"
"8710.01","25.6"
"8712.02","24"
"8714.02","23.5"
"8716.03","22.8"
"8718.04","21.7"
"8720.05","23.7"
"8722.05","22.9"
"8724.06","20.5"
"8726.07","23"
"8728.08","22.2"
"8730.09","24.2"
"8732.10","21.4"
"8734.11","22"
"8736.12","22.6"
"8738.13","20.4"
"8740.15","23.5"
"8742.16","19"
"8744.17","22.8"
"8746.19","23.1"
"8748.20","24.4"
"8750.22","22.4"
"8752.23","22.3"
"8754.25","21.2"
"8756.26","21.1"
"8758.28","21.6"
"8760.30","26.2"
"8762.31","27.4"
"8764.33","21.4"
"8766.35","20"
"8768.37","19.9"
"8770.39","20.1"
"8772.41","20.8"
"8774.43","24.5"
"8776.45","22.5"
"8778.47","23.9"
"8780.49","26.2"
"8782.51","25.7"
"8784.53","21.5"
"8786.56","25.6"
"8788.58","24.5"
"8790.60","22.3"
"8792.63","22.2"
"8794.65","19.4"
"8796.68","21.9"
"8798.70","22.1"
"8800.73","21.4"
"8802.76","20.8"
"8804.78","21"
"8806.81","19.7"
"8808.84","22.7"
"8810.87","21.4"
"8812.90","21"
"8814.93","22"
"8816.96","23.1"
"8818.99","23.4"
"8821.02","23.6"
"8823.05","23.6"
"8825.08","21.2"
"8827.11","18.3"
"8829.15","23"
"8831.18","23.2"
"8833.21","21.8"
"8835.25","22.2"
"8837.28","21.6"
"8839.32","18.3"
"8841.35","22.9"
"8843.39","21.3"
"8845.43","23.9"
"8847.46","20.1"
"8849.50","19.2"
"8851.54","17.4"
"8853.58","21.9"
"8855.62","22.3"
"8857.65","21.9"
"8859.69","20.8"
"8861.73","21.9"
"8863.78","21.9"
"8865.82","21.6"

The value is 0.33 angstrom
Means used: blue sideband 23.6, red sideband 22.4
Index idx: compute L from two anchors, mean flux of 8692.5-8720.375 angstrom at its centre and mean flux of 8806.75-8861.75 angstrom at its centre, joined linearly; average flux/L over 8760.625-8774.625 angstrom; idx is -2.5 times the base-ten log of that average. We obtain 0.02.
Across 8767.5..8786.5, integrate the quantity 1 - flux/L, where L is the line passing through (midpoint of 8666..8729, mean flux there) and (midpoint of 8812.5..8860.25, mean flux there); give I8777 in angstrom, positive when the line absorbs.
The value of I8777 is -0.7 angstrom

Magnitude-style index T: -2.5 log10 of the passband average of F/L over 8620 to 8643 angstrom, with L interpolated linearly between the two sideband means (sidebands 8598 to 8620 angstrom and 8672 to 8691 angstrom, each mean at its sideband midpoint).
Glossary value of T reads 0.007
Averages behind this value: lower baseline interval 22.6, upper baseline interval 22.5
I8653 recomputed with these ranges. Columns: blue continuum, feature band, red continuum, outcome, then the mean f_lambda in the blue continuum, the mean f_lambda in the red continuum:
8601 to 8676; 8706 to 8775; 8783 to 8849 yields -1.0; 22.7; 21.9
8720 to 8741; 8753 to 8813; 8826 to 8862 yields -1.5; 22.3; 21.2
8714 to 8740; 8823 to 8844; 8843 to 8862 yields -0.3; 22.4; 21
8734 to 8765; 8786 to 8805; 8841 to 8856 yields -0.2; 22.6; 21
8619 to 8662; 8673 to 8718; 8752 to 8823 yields -0.9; 22.4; 22.4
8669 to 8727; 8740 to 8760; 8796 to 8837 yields 0.2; 22.9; 21.9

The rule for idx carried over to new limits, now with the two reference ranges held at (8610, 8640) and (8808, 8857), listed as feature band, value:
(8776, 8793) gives -0.098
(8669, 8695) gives -0.014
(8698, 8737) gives -0.036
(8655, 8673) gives -0.063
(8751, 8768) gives -0.028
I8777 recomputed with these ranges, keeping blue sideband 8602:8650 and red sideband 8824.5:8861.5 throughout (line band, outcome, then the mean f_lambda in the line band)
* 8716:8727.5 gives -0.27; 22.4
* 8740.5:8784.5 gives -2.08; 22.7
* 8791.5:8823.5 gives -0.60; 21.8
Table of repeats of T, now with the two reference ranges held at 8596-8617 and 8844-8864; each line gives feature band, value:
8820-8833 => -0.04 mag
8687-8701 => -0.02 mag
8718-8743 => -0.01 mag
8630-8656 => 0.04 mag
